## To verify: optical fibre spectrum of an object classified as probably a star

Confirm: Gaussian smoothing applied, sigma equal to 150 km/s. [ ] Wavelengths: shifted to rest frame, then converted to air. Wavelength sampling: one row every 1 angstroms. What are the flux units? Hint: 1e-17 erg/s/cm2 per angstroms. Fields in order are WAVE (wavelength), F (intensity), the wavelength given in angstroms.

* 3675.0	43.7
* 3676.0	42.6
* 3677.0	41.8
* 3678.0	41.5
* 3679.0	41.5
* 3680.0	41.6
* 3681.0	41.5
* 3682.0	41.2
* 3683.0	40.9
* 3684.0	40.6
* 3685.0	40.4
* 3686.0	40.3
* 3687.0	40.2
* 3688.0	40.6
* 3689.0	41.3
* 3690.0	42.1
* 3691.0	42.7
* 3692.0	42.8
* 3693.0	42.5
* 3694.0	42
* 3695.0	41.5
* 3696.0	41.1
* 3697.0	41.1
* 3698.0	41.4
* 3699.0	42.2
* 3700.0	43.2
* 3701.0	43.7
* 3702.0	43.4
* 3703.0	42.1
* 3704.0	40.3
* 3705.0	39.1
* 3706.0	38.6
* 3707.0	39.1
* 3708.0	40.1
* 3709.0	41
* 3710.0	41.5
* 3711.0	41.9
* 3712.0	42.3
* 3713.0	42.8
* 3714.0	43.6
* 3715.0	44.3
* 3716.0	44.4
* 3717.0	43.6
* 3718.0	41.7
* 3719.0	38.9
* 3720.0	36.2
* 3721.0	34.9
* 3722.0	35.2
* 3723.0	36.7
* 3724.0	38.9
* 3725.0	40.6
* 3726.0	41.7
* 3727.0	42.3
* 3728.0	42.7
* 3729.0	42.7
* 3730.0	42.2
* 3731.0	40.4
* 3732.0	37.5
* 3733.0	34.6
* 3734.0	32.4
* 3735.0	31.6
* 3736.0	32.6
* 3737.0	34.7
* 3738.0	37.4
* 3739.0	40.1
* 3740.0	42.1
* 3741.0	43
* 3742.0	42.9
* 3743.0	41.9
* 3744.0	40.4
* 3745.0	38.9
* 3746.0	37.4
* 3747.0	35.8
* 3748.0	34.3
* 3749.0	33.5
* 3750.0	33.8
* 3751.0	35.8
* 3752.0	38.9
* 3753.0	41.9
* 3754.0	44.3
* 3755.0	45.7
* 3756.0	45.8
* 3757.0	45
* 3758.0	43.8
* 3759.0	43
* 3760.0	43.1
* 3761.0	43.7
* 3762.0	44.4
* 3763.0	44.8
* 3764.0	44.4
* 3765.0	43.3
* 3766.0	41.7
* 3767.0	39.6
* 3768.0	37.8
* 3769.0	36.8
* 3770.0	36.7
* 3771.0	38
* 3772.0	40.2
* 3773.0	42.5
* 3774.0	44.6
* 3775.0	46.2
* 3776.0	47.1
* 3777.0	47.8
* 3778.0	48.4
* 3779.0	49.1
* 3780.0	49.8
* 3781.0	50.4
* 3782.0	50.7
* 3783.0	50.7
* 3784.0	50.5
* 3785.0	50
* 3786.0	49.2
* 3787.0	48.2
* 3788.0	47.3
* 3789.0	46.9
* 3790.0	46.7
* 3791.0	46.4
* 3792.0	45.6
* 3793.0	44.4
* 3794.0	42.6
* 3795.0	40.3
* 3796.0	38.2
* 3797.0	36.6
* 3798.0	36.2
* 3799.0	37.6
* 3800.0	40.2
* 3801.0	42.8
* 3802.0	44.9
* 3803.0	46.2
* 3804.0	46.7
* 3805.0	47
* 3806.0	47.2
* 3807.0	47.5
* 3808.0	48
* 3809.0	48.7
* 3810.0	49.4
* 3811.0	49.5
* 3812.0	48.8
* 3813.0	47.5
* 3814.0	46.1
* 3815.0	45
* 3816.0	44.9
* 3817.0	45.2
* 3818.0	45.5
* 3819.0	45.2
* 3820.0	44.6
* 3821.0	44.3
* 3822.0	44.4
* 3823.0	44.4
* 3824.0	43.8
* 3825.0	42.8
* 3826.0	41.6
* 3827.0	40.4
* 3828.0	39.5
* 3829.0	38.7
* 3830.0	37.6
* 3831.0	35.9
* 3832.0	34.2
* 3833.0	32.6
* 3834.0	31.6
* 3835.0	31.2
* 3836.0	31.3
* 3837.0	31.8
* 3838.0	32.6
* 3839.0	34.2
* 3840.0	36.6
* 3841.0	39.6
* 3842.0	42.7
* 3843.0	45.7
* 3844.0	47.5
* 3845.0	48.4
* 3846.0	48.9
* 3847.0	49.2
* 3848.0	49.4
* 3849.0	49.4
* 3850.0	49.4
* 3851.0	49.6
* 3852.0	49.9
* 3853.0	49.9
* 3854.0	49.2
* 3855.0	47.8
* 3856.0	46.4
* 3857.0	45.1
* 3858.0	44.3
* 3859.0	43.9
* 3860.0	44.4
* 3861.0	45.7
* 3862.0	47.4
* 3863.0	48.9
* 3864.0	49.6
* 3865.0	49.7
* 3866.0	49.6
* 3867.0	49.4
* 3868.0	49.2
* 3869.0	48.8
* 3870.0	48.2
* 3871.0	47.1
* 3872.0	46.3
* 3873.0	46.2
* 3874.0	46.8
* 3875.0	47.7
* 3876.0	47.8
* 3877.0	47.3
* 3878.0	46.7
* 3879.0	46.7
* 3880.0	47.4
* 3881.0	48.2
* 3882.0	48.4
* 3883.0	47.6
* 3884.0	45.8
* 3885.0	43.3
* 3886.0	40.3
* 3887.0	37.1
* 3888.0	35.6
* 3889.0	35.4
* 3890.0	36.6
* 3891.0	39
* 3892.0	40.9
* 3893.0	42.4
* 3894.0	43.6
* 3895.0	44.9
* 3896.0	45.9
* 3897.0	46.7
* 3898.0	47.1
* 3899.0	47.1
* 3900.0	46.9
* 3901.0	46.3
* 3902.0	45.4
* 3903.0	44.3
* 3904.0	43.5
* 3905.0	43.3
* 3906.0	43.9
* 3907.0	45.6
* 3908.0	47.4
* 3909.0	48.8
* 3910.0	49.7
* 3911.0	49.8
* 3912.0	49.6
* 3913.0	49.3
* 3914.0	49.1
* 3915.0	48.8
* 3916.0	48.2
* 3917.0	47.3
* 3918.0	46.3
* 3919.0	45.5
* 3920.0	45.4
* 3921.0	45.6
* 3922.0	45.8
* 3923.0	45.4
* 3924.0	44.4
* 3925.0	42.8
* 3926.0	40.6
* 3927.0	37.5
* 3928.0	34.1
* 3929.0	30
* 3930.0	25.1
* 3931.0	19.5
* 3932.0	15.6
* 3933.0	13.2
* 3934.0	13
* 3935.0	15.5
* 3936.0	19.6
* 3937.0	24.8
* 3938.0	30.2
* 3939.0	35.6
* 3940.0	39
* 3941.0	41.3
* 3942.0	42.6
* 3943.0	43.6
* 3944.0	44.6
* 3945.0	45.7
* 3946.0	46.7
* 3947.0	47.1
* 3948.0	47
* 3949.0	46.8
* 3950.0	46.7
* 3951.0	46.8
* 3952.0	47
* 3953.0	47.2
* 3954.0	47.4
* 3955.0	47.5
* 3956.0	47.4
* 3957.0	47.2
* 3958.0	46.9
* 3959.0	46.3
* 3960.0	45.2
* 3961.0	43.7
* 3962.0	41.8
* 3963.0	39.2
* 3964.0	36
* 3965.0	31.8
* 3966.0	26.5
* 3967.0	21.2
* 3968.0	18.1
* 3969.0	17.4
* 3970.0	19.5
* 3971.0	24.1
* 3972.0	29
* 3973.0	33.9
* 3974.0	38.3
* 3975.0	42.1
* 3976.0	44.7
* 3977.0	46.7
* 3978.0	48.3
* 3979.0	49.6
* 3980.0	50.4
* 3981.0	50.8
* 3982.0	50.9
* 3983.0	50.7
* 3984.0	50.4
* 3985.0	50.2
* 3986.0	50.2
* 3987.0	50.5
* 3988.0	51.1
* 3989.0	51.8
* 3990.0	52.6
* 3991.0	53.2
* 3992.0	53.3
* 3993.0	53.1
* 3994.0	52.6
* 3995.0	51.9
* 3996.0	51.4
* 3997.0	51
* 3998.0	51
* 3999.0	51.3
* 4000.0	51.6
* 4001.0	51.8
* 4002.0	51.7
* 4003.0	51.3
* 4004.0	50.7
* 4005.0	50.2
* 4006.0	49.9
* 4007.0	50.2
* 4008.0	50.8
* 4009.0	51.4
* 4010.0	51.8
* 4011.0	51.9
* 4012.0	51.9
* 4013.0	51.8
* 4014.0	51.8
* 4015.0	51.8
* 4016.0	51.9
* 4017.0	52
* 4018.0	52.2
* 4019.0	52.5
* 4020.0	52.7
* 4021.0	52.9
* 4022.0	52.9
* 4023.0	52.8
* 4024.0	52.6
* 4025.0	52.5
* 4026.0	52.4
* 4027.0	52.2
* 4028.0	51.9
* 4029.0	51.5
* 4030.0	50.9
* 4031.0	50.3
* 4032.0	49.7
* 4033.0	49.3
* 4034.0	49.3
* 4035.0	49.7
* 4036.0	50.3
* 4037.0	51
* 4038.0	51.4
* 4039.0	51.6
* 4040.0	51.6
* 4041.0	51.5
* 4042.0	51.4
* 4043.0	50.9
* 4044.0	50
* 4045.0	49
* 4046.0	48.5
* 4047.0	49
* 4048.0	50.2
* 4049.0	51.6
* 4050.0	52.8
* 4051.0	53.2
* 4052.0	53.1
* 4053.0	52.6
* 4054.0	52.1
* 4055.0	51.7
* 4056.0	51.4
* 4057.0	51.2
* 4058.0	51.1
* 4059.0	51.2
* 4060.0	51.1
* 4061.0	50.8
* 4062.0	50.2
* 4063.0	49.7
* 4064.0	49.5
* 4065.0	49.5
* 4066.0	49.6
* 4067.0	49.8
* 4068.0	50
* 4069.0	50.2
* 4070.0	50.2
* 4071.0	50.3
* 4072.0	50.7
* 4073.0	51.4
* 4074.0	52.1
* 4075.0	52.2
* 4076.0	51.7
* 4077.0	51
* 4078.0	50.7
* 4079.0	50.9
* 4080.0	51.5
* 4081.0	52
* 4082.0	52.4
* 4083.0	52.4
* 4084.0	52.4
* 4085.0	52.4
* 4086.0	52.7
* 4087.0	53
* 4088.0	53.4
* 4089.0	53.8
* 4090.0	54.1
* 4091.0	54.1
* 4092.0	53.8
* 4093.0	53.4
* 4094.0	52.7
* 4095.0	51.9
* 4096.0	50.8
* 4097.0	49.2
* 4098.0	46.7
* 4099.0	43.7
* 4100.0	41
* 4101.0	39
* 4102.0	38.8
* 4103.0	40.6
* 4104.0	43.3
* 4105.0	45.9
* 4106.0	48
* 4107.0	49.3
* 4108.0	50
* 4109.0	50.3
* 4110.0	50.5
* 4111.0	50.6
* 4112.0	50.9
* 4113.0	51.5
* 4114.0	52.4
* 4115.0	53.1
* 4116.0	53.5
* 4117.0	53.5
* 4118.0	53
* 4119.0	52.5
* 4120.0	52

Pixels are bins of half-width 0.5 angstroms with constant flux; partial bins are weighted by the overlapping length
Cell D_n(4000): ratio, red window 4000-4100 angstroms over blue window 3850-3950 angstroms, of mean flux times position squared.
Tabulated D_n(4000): 1.29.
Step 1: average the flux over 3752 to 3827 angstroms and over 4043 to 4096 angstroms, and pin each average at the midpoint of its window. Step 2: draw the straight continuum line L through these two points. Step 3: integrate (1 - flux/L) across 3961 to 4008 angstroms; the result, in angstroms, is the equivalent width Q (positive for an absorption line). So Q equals 4.7 angstroms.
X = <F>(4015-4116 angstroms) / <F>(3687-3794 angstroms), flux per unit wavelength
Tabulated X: 1.21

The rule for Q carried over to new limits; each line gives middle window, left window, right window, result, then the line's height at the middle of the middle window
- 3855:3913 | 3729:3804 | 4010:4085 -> 0.3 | 45.9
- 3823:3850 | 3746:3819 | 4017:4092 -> 3.2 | 45.5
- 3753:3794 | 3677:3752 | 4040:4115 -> -3.3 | 41.7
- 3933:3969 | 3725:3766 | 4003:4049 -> 7.6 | 48.2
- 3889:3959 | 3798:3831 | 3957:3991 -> 1.1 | 42.2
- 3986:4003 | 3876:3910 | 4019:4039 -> -0.7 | 49.6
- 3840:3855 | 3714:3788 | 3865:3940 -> -2.0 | 41.8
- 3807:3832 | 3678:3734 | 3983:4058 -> 0.3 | 44.7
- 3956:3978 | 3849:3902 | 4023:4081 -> 5.8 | 48.5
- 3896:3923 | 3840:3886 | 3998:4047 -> 0.9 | 48.3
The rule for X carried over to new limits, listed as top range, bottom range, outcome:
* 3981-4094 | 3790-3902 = 1.17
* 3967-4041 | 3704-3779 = 1.19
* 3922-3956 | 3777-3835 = 0.84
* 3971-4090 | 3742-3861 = 1.17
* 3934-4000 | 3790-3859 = 0.98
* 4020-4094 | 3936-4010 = 1.16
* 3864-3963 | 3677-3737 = 1.06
